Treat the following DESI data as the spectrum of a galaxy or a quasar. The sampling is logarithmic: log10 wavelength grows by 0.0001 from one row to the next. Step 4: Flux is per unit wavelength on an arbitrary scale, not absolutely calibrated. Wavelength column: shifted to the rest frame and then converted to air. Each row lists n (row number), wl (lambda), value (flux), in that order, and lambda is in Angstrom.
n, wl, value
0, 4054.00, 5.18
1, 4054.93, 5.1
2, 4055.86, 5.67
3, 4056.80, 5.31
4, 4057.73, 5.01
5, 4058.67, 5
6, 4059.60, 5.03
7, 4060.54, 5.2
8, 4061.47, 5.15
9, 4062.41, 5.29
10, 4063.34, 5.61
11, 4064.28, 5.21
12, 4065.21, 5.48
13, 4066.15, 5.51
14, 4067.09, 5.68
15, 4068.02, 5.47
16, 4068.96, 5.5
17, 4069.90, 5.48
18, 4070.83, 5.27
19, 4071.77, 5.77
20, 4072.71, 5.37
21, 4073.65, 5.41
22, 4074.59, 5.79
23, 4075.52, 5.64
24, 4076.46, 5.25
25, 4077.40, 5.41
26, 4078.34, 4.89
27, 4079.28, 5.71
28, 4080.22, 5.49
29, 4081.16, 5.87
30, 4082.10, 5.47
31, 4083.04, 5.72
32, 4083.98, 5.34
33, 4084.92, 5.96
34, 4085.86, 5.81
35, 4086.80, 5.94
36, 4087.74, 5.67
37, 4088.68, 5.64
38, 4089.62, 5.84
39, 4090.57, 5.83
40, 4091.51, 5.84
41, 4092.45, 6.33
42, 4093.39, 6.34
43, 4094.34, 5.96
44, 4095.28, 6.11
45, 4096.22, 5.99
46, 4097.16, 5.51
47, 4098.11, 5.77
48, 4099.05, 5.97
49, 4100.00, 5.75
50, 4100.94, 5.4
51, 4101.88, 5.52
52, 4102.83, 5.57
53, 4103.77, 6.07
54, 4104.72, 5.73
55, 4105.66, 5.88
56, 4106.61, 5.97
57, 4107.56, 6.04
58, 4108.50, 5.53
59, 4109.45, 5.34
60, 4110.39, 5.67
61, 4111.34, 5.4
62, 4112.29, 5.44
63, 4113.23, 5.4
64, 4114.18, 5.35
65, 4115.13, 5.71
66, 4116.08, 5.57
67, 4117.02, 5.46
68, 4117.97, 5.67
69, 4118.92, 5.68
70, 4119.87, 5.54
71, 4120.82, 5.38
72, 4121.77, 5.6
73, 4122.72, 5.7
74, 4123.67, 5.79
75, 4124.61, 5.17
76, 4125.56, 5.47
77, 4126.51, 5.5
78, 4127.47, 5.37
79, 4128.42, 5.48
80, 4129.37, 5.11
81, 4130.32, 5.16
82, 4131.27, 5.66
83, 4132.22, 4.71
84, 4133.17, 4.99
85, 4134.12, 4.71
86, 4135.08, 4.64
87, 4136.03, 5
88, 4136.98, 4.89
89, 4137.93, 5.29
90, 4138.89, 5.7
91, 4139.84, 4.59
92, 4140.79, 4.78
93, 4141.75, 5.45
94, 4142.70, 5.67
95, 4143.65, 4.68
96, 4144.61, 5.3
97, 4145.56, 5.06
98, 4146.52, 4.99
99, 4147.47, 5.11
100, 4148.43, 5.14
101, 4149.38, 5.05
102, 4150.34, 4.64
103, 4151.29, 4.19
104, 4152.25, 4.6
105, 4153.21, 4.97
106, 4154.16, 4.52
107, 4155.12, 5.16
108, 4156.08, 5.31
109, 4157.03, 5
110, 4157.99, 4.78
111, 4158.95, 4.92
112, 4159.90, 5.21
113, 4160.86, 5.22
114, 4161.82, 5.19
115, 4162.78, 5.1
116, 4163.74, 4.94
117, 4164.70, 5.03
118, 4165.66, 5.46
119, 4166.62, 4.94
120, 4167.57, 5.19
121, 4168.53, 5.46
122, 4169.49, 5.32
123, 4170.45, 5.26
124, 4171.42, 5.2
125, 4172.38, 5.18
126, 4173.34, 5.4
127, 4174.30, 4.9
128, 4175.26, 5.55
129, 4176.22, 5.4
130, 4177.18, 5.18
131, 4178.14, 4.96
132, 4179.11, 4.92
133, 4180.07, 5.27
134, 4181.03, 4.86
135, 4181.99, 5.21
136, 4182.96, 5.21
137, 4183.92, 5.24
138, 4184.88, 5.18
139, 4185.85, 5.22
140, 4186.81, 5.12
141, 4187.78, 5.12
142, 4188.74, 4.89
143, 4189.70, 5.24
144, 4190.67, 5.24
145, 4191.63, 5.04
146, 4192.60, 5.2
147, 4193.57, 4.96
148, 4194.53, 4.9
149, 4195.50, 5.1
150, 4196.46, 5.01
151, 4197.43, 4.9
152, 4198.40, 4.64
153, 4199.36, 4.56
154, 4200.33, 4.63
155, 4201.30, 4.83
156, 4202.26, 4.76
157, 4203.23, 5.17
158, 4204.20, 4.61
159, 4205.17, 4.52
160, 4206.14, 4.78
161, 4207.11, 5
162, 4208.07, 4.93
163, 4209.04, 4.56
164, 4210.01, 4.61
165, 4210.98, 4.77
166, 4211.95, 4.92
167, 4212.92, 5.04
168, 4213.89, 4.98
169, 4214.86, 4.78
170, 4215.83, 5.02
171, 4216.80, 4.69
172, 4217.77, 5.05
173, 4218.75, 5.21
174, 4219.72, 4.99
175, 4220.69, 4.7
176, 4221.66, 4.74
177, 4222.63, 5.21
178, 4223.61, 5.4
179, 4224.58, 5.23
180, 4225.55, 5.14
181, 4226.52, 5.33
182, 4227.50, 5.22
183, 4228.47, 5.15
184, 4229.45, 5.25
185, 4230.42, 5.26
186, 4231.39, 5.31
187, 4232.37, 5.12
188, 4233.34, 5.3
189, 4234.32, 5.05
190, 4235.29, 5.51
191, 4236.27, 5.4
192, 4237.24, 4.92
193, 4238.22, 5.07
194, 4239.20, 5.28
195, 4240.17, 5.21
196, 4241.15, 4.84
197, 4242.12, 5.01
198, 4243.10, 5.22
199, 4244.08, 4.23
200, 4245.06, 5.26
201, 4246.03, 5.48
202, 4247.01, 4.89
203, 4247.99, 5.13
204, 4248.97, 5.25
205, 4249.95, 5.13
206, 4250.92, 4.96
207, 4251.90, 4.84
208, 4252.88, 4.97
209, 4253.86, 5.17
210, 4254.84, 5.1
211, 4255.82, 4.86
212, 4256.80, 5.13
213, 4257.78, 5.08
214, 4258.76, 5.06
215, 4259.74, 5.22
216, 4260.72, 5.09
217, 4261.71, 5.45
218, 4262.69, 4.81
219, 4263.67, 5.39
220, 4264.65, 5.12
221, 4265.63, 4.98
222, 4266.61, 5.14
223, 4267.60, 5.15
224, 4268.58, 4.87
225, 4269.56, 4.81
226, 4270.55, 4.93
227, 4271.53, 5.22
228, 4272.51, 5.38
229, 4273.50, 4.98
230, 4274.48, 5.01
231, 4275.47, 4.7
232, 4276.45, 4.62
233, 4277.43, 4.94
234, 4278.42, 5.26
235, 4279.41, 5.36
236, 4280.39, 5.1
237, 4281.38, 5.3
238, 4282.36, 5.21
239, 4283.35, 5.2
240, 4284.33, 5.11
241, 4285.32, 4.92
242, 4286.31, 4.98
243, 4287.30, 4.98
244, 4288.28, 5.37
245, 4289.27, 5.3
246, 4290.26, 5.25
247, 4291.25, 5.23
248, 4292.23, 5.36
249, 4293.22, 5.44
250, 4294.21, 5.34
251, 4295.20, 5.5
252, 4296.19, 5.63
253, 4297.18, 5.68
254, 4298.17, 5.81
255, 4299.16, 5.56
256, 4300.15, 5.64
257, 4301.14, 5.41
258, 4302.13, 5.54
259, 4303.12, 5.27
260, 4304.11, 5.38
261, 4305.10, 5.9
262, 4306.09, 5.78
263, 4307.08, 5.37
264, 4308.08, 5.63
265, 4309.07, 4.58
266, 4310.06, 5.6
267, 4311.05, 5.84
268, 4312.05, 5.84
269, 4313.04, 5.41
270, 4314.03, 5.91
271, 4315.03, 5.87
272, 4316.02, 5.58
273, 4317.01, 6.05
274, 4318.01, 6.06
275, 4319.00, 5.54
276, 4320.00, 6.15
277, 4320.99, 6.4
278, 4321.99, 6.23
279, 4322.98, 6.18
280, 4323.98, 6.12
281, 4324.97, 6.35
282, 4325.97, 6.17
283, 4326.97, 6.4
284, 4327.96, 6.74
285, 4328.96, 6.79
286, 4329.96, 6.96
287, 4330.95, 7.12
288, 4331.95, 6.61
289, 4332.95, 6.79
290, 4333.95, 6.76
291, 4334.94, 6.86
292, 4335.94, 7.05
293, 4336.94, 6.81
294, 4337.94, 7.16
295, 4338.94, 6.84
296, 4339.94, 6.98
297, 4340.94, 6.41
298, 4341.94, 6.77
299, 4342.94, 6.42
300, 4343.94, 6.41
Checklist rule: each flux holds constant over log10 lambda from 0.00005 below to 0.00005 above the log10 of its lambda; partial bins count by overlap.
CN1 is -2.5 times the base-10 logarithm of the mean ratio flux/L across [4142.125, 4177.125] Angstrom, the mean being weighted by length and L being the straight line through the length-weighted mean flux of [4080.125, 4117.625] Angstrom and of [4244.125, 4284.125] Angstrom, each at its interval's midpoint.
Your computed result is 0.08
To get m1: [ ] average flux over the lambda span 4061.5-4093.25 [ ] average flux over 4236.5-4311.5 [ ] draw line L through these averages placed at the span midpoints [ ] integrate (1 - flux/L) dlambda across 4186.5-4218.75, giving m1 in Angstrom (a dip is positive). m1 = 2.7 Angstrom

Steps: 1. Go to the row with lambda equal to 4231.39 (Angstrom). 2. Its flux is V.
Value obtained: 5.31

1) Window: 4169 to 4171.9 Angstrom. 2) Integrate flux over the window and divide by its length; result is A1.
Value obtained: 5.24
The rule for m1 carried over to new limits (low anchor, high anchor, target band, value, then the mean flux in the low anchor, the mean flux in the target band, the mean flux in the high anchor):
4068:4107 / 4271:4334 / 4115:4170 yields 5.01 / 5.7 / 5.17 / 5.65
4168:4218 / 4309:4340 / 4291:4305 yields 1.28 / 5.01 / 5.5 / 6.32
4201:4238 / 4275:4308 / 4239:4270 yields 0.59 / 5.01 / 5.07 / 5.32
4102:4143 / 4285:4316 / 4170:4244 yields 5.35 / 5.41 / 5.04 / 5.47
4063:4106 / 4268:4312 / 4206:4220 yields 1.39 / 5.67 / 4.89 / 5.29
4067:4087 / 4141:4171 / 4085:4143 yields -2.41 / 5.55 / 5.54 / 5.06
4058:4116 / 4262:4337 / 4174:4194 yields 1.69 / 5.61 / 5.14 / 5.62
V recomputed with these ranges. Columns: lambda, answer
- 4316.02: 5.58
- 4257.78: 5.08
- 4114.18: 5.35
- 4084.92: 5.96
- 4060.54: 5.2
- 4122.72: 5.7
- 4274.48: 5.01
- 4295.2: 5.5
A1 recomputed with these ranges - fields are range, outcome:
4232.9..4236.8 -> 5.31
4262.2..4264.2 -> 5.11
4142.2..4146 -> 5.19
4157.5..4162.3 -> 5.06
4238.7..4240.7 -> 5.23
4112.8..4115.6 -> 5.48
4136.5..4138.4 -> 5.1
